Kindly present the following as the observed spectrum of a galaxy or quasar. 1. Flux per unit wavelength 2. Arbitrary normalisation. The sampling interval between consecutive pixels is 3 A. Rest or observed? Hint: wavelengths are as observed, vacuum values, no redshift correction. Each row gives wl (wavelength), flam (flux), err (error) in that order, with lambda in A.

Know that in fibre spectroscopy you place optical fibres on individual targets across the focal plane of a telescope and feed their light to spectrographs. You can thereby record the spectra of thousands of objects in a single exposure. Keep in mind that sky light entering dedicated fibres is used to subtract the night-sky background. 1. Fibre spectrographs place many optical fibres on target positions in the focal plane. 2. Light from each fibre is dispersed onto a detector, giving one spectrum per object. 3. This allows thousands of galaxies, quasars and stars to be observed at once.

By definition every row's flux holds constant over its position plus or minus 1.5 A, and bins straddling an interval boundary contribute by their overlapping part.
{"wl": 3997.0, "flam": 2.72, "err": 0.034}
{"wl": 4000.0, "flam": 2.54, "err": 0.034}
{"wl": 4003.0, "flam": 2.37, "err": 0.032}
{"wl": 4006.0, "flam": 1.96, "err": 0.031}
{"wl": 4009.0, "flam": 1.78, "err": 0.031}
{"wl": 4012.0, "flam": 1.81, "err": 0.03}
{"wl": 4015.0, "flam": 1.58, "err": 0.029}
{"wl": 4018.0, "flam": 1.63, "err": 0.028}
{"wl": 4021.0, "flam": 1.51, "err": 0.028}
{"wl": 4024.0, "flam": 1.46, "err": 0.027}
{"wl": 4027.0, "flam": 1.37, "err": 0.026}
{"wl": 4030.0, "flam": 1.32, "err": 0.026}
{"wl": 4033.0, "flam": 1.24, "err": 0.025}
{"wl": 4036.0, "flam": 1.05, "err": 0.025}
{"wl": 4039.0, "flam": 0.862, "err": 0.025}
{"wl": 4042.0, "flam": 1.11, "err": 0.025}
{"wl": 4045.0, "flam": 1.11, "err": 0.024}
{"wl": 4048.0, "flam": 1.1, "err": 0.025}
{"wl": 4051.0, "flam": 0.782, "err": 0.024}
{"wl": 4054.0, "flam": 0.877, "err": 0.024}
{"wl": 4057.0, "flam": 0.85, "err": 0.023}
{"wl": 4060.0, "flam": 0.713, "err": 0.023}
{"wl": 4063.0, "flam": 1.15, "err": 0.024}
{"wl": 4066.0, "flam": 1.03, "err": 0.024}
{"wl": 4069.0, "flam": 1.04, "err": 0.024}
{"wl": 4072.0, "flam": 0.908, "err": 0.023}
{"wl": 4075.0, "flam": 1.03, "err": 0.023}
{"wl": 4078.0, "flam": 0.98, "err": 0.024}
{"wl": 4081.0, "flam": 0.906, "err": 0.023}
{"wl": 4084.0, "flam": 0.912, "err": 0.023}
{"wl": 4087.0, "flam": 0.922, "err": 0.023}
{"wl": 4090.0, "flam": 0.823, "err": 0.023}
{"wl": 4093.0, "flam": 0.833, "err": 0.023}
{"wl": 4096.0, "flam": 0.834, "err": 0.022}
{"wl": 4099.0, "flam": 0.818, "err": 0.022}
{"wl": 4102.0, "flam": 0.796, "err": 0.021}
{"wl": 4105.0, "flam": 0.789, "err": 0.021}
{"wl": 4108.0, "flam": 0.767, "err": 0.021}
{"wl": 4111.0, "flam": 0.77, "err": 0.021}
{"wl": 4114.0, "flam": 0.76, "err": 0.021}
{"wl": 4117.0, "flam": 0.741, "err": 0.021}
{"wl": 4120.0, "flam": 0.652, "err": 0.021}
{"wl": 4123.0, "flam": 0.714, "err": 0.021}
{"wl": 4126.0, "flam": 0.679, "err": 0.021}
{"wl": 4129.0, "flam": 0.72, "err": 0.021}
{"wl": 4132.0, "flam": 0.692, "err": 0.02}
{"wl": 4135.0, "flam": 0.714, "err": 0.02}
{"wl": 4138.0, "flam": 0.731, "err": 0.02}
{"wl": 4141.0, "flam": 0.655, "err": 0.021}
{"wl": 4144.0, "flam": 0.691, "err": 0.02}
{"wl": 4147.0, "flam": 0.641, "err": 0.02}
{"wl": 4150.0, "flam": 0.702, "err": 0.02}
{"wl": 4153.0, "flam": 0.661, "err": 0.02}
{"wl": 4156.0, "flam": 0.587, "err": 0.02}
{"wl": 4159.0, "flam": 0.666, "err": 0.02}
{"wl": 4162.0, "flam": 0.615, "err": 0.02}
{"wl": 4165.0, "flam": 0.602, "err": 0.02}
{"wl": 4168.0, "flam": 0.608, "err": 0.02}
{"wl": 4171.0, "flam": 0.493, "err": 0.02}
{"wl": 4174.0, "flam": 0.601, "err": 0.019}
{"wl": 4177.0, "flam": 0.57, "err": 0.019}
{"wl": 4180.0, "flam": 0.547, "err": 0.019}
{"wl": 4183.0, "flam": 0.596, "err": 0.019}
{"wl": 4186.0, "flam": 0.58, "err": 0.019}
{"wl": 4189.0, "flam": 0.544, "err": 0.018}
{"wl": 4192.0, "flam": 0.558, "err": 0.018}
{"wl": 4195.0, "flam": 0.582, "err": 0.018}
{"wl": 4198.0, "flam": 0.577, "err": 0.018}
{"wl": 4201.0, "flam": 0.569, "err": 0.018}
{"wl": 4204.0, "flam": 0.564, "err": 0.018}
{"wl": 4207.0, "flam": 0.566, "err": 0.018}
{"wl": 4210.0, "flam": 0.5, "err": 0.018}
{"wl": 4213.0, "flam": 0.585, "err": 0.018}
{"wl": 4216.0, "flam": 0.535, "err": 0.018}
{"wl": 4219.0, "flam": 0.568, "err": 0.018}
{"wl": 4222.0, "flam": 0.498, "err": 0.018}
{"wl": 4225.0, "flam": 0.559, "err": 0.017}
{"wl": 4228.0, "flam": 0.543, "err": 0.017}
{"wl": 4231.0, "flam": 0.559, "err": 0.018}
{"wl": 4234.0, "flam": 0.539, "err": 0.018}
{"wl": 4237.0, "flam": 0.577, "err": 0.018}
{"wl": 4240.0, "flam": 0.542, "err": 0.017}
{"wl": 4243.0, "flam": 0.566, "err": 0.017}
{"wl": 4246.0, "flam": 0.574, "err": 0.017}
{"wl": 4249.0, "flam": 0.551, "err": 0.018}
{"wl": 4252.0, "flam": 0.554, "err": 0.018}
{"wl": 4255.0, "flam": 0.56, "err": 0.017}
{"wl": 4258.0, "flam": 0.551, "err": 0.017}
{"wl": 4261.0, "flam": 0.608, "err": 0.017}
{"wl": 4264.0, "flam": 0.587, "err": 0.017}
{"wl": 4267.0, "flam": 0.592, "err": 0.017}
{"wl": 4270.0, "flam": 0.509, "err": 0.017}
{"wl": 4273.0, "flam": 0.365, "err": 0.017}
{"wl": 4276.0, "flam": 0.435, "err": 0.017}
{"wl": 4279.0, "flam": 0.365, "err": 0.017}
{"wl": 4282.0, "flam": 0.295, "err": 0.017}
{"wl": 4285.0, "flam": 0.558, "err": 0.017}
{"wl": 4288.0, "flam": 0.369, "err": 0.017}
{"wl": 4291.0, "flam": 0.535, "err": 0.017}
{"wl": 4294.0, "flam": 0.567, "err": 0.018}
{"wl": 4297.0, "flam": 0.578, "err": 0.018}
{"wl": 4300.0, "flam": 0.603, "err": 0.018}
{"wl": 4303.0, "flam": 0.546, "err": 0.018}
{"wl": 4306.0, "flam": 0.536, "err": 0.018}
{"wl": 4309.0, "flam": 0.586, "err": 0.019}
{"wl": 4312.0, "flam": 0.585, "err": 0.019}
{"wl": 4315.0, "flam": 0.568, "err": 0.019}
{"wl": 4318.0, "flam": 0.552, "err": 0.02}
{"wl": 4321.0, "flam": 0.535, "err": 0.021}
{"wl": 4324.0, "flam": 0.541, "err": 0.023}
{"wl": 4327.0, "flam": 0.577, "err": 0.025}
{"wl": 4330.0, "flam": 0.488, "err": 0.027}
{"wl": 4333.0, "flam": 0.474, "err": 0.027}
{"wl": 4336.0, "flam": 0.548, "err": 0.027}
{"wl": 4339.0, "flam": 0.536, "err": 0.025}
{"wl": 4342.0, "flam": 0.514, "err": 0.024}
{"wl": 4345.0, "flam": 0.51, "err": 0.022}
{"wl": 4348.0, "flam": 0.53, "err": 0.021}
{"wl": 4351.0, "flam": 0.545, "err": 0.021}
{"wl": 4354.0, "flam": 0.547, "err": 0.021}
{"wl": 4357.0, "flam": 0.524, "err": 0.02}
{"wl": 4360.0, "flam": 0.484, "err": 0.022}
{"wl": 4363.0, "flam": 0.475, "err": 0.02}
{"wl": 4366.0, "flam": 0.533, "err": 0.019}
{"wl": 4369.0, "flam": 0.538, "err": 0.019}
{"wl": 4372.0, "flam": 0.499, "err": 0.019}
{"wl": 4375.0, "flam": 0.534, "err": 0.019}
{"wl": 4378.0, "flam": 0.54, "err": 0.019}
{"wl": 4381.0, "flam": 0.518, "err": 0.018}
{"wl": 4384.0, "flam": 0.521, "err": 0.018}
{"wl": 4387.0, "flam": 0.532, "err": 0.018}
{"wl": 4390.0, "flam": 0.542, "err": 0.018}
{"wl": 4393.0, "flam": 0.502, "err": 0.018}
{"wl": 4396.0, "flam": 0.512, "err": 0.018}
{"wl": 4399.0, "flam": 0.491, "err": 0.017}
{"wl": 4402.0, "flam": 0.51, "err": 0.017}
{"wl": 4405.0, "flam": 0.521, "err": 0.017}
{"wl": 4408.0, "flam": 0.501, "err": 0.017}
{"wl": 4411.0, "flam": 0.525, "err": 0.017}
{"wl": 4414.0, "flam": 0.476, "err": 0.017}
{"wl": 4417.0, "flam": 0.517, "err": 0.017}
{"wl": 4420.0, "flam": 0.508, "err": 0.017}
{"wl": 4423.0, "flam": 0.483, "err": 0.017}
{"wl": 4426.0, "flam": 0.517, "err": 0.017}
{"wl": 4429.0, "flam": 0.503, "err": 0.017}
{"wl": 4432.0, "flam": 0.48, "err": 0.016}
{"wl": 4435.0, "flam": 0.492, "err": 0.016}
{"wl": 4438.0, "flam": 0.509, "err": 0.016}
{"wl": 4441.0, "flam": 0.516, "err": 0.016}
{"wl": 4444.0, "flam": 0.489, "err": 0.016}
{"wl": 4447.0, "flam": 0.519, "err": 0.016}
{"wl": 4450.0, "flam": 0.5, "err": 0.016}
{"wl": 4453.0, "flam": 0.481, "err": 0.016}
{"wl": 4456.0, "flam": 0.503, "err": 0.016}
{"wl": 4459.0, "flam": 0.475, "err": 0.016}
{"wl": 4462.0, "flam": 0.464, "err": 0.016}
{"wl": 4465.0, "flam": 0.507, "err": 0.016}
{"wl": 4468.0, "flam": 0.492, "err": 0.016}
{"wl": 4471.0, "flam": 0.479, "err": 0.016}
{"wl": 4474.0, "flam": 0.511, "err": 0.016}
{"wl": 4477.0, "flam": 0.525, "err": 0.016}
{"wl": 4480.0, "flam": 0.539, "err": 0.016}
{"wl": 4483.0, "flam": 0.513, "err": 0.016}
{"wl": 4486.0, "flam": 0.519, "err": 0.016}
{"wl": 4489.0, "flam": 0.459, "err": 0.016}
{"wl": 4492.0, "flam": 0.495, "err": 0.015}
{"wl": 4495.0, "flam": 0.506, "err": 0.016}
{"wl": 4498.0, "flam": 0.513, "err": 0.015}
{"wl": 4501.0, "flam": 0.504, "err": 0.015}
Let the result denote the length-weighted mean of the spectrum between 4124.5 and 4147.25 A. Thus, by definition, 0.693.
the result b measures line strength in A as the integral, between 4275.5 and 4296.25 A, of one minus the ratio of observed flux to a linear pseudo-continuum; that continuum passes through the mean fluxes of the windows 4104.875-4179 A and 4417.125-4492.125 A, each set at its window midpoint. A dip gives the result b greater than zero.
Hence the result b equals 4.9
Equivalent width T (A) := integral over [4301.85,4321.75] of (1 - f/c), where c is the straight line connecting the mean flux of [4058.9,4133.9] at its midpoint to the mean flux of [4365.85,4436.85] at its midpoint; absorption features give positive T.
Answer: 1.6 A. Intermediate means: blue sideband 0.839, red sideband 0.512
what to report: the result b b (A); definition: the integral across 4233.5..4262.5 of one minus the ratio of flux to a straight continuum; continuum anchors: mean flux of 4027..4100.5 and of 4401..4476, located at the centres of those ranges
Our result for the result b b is 7.0 A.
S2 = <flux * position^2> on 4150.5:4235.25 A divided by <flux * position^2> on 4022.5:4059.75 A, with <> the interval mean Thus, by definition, 0.6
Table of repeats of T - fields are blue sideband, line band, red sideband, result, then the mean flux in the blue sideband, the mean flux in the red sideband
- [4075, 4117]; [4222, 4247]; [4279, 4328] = 3.10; 0.843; 0.528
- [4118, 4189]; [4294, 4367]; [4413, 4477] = 1.87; 0.639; 0.497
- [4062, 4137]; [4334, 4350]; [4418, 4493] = 2.12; 0.836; 0.499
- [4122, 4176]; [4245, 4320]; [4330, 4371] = 5.10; 0.653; 0.518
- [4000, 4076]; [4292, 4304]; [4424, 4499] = 3.47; 1.29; 0.5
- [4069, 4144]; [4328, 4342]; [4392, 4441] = 1.62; 0.8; 0.503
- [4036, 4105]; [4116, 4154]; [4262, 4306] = 4.99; 0.926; 0.496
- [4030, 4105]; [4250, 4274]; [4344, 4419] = 4.83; 0.949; 0.517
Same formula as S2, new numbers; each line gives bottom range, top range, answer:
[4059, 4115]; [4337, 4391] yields 0.67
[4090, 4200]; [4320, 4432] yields 0.86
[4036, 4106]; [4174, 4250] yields 0.65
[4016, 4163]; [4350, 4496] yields 0.66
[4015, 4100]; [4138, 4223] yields 0.60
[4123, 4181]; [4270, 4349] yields 0.86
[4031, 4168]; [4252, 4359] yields 0.70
